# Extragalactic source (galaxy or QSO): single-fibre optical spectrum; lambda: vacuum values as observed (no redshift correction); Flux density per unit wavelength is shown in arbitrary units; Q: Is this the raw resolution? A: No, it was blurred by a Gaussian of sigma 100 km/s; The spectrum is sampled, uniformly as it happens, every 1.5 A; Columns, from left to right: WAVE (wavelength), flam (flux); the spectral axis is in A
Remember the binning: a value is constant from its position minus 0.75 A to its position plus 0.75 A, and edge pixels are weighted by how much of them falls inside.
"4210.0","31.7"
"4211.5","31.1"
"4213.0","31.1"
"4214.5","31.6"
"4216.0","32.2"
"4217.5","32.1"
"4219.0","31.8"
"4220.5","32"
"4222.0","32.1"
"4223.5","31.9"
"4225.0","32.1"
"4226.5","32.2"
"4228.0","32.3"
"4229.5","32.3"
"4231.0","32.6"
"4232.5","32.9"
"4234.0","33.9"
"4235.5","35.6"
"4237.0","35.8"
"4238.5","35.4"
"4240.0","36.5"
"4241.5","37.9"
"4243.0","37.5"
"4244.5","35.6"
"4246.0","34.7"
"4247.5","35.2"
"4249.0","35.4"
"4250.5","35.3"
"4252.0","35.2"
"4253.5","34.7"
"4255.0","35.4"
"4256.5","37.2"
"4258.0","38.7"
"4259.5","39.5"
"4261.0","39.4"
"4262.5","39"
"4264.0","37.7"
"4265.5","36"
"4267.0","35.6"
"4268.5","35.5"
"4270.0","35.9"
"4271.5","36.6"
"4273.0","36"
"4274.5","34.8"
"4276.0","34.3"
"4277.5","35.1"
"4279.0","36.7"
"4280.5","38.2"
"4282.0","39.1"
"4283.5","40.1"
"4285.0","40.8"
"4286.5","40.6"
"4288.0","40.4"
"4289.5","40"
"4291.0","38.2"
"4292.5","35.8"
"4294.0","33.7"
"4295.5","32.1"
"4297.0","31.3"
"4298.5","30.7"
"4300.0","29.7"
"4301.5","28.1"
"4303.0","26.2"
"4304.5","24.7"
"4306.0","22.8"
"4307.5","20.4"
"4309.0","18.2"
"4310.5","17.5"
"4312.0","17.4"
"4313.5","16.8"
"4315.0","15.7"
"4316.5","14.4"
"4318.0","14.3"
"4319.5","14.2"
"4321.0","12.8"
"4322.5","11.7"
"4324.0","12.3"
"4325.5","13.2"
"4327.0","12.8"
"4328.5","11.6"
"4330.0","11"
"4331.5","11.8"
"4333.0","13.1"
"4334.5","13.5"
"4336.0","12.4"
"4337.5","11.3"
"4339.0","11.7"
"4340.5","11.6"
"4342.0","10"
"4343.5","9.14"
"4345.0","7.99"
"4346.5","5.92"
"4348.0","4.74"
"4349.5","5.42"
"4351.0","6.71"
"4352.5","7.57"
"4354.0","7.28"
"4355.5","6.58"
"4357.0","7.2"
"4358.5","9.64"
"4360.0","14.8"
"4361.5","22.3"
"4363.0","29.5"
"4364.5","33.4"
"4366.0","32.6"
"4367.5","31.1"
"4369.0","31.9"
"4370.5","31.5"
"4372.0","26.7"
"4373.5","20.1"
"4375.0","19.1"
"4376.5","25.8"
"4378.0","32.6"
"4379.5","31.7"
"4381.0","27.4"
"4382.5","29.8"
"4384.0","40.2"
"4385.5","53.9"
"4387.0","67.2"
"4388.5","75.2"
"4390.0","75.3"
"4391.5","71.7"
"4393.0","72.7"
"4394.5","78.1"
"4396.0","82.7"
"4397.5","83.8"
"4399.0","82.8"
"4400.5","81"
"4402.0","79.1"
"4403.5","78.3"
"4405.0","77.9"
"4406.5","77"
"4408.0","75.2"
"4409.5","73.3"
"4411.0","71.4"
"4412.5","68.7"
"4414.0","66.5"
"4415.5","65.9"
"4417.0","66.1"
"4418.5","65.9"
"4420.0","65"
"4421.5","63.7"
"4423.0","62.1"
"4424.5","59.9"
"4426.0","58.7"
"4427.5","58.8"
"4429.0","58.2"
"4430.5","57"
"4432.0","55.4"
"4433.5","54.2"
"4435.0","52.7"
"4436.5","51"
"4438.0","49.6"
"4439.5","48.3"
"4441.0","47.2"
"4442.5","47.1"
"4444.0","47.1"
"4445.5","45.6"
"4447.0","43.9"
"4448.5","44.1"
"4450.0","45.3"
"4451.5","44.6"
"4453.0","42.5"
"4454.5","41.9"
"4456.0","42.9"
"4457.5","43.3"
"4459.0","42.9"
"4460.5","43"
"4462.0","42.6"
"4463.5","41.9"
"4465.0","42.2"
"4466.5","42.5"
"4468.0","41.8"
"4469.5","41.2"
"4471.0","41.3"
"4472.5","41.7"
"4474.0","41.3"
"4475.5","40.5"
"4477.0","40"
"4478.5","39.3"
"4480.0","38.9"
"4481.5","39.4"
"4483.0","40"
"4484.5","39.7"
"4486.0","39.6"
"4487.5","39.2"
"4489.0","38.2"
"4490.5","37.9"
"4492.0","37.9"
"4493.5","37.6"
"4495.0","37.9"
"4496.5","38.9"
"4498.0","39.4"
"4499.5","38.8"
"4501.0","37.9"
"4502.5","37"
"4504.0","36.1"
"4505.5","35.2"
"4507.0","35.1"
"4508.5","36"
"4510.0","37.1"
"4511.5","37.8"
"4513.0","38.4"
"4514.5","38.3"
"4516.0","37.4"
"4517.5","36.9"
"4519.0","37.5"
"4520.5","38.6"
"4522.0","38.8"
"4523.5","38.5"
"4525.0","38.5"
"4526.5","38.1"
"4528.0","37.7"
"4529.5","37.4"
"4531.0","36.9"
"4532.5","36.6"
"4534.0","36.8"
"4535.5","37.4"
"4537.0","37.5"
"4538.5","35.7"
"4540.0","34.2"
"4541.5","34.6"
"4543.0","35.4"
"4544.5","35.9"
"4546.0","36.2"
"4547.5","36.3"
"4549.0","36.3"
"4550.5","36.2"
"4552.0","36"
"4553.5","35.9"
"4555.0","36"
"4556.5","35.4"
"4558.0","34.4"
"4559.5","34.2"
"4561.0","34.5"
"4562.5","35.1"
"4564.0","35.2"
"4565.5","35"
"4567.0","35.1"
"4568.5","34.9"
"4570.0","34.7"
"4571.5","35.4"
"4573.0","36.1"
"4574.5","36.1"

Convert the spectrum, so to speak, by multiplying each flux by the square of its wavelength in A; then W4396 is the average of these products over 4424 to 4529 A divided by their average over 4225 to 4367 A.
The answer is 1.78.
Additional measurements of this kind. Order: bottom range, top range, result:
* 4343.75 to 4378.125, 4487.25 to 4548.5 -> 2.23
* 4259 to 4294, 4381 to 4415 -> 1.97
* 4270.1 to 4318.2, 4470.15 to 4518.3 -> 1.39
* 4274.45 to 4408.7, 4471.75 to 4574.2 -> 1.27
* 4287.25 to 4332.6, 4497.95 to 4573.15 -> 1.85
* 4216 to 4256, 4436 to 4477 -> 1.42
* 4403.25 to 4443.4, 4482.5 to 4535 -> 0.64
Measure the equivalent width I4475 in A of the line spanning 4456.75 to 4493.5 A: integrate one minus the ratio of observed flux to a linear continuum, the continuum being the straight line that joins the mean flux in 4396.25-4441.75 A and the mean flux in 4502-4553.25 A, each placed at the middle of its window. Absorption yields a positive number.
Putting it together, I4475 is 7.2 A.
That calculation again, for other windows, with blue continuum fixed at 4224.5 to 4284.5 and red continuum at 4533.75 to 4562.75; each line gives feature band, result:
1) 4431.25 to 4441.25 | -4.37 A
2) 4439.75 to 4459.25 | -4.84 A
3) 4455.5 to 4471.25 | -2.91 A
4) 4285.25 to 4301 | 0.24 A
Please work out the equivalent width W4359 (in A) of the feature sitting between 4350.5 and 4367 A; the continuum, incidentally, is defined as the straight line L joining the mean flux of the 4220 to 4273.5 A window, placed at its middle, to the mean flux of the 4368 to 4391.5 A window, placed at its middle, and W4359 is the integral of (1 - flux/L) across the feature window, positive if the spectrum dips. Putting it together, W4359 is 9.6 A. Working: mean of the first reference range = 35.3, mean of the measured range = 16.5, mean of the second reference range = 40.2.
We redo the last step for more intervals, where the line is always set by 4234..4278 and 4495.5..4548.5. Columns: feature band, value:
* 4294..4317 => 8.1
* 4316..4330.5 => 9.4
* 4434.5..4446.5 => -3.8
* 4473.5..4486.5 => -1.0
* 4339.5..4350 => 8.2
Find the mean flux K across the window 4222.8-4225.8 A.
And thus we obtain 32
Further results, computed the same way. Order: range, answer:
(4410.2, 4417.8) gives 67.7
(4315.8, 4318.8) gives 14.3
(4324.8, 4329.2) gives 12.5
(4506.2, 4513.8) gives 36.9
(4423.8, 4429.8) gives 58.9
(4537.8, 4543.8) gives 35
